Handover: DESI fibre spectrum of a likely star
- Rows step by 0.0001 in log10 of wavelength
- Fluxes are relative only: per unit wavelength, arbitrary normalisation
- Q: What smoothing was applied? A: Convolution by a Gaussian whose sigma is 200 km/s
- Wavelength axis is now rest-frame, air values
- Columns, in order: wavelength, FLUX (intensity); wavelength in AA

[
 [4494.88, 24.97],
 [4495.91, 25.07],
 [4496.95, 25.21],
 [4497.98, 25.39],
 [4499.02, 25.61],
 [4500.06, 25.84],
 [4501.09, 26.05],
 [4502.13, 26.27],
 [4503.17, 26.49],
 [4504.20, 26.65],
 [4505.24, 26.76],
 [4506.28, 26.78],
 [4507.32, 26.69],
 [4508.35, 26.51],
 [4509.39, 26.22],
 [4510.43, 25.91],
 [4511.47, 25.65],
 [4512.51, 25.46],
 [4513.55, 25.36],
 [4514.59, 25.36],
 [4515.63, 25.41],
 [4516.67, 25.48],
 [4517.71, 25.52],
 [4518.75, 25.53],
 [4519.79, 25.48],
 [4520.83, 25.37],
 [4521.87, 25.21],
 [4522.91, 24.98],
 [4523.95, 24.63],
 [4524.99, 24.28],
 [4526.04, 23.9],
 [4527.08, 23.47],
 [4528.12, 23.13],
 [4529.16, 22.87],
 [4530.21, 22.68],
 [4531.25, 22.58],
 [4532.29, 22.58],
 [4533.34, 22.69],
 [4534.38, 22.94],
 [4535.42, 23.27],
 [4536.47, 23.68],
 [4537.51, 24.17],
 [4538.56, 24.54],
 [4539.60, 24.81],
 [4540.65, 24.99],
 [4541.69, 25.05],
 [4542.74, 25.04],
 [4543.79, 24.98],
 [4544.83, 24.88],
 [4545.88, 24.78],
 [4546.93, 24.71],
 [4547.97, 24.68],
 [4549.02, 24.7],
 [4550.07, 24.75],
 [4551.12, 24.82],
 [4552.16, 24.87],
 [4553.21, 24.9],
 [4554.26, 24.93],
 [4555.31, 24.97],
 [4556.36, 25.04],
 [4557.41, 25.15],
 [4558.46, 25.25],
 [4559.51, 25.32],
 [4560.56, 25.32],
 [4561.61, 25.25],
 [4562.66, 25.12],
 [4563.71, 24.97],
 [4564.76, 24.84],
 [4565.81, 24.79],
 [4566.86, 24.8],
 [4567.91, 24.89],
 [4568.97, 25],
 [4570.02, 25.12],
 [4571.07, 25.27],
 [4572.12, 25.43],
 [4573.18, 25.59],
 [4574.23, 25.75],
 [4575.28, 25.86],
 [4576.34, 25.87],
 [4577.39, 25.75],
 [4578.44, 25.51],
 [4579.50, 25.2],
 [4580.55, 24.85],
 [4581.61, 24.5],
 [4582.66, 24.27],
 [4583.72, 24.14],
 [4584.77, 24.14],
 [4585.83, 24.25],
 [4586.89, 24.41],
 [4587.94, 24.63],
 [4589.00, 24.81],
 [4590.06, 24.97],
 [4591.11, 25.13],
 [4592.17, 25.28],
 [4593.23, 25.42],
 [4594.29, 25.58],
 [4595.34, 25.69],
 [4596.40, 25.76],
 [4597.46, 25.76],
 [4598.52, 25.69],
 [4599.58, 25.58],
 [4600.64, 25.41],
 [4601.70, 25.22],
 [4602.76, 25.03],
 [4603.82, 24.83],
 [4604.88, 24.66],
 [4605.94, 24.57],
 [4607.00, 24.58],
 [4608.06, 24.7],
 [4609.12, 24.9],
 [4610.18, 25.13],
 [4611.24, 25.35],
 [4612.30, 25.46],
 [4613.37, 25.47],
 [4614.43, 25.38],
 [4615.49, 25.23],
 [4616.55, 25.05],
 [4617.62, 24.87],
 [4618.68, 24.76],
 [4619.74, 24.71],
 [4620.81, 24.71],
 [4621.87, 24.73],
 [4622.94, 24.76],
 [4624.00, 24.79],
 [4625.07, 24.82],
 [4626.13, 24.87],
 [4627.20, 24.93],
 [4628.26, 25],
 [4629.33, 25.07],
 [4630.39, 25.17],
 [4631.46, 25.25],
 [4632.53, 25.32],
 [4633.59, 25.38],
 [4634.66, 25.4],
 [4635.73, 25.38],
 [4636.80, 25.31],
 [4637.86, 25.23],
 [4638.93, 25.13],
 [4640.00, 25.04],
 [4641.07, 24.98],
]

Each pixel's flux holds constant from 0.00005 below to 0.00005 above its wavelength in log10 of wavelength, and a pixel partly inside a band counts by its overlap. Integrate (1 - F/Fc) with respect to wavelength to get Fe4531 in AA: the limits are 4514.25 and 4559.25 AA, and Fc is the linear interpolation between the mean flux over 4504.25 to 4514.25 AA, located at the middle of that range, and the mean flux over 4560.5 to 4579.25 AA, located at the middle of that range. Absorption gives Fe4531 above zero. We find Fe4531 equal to 2.2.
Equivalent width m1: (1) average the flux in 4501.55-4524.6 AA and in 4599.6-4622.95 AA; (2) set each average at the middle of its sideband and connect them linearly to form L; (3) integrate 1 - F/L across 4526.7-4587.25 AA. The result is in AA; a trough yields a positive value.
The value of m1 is 1.9 AA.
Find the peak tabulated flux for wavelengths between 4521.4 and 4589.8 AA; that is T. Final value 25.87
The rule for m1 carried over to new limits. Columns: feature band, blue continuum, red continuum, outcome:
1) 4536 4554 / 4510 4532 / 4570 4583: 0.2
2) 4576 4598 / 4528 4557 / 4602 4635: -0.3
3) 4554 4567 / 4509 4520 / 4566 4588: 0.0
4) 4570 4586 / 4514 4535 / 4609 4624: -0.3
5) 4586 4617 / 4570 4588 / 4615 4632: -0.2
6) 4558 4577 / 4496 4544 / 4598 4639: -0.2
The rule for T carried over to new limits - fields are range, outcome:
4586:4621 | 25.76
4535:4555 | 25.05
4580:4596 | 25.69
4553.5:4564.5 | 25.32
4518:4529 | 25.53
